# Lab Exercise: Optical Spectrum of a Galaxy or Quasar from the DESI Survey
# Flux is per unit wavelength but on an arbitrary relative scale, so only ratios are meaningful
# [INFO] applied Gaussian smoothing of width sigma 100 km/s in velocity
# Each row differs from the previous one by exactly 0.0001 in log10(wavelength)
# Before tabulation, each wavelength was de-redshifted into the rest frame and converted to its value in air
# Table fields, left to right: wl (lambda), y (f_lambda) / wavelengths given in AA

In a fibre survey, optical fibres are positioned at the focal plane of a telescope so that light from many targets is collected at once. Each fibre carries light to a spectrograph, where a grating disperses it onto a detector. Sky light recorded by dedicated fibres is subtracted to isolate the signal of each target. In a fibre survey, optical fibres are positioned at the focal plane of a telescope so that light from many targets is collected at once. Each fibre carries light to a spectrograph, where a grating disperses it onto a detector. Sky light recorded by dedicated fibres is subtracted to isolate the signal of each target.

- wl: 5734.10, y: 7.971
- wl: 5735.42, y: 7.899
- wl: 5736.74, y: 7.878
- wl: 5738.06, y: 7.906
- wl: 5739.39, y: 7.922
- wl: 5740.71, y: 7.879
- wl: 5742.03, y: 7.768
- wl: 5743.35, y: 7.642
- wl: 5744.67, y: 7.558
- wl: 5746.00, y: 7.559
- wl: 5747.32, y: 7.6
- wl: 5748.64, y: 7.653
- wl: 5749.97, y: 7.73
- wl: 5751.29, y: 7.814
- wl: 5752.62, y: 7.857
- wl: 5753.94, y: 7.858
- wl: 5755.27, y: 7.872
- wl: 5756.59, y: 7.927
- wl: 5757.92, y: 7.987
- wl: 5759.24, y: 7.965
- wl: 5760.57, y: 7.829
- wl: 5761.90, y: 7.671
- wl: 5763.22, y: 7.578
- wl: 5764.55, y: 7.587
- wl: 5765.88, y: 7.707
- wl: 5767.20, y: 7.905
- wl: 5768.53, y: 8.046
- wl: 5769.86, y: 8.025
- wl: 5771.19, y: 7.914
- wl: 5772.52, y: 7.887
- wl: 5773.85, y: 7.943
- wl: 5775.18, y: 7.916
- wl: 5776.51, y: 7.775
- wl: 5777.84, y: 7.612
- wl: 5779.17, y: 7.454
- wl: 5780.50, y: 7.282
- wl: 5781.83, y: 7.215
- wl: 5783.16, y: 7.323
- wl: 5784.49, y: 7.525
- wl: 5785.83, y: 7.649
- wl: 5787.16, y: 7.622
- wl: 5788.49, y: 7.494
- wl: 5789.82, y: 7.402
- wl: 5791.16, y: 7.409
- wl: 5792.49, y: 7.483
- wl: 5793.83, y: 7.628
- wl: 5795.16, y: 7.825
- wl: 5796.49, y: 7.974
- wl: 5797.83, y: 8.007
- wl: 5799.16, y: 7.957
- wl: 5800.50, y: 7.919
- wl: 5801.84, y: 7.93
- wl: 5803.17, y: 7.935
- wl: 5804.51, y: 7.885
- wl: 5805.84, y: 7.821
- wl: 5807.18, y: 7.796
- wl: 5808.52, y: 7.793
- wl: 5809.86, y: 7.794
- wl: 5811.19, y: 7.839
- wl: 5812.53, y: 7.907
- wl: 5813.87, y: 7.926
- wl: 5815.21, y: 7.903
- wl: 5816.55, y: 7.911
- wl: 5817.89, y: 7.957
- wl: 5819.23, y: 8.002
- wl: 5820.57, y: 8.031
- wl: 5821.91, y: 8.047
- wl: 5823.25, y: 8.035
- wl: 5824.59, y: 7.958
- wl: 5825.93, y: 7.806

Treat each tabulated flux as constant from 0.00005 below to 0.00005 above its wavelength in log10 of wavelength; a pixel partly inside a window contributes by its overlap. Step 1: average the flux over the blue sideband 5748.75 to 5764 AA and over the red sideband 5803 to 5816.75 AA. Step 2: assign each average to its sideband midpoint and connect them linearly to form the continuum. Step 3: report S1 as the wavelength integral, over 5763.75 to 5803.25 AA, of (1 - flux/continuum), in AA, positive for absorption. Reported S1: 0.7 AA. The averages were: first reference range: 7.82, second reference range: 7.86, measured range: 7.71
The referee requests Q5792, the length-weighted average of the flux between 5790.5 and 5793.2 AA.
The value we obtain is 7.44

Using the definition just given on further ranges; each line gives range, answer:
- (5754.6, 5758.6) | 7.93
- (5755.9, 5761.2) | 7.93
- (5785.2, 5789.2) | 7.6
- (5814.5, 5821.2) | 7.96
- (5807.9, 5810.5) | 7.79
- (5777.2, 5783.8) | 7.38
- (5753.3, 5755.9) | 7.85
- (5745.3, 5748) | 7.58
